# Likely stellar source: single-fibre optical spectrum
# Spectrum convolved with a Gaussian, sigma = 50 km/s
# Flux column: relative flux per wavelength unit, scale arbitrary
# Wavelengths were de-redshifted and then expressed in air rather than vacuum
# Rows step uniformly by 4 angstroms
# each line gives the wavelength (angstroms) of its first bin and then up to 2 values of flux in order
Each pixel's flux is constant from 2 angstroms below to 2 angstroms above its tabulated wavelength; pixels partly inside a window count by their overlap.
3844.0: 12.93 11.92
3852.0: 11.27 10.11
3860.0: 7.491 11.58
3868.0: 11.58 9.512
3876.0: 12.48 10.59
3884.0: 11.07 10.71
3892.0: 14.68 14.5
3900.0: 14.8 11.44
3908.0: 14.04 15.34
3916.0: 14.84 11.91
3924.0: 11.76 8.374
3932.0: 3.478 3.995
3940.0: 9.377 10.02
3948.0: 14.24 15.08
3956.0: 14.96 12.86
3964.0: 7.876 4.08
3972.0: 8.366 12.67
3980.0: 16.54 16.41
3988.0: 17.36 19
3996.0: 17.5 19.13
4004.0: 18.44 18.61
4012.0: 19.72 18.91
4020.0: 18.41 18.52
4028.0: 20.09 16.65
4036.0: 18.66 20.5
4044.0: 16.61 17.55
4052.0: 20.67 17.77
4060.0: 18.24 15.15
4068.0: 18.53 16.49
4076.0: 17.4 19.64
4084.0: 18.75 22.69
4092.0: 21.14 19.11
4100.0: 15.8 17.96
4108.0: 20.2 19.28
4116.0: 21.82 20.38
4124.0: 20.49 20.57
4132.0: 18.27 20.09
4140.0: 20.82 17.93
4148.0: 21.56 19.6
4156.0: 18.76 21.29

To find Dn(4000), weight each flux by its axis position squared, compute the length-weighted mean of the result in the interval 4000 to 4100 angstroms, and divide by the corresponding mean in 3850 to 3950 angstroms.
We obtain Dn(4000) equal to 1.80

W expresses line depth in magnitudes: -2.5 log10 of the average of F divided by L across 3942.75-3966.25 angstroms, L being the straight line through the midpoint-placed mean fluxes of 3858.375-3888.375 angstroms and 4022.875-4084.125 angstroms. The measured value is 0.125 mag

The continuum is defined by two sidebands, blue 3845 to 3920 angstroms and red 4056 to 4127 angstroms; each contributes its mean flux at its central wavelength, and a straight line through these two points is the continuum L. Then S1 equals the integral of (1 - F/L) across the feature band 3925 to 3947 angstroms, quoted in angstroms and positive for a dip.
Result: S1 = 10.0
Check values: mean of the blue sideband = 12.1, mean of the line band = 7.59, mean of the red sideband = 19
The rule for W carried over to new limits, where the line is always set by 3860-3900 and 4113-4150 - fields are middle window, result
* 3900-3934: 0.119 mag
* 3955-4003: 0.091 mag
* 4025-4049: -0.084 mag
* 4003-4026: -0.156 mag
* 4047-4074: 0.001 mag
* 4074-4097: -0.065 mag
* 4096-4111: 0.060 mag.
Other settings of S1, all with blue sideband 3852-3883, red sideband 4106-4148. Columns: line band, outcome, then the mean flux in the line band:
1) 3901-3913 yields -1.6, 13.6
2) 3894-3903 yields -2.0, 14.3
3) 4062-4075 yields 0.8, 16.8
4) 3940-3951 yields 1.3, 11.9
